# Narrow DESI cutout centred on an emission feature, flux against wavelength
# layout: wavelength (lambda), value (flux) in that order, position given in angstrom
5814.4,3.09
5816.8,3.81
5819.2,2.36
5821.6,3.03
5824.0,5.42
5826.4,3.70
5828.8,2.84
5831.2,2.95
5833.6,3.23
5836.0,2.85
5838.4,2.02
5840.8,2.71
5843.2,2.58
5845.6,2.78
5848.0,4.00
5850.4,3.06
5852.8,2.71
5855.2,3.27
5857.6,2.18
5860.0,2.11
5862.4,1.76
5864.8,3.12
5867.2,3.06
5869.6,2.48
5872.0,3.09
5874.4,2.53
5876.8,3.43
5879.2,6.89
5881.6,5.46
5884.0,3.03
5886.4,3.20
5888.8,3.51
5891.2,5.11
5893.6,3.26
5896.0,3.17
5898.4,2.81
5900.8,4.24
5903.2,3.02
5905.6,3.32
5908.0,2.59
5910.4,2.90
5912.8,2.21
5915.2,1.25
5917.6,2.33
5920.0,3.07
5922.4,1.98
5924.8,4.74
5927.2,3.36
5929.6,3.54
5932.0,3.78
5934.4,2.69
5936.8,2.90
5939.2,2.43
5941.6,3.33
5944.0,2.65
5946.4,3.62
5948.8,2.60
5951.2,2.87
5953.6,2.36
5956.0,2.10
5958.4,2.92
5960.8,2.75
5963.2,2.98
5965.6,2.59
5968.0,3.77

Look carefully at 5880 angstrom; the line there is [O III] 5007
